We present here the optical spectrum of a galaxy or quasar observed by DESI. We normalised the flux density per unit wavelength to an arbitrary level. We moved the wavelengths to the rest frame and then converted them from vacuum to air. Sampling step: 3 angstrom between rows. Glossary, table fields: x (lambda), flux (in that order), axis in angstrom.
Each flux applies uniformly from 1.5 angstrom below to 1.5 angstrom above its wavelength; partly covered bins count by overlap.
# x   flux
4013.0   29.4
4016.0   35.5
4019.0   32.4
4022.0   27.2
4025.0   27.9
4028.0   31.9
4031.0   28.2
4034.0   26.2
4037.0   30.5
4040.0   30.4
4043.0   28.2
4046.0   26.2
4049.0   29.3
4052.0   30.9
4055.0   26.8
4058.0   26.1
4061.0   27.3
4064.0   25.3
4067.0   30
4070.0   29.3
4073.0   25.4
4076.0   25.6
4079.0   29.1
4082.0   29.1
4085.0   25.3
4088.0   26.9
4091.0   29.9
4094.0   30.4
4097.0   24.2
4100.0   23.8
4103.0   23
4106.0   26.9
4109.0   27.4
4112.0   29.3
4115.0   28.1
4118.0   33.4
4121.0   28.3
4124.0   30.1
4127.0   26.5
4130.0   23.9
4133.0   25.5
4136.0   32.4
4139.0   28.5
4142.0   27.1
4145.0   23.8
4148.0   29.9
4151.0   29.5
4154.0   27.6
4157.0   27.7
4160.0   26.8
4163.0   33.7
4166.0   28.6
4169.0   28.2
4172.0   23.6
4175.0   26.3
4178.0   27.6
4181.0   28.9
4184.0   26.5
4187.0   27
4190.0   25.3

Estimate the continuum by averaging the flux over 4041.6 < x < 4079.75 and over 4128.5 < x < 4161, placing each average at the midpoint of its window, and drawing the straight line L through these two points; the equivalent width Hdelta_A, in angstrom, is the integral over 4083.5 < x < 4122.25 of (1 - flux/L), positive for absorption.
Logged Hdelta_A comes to 0.18 angstrom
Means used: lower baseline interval 27.6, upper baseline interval 27.5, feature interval 27.4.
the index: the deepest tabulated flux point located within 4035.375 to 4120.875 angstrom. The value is 23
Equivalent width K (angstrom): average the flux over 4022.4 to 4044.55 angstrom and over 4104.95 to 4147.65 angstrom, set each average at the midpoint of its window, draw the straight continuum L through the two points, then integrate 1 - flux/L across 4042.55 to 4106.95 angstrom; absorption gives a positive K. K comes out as 3.0 angstrom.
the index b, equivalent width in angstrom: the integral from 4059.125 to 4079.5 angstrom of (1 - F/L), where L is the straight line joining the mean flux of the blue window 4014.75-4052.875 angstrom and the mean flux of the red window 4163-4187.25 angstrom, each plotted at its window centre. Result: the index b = 1.2 angstrom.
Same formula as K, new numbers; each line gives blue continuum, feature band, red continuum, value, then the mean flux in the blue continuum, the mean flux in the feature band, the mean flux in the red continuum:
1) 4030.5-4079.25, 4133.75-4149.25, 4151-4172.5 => 0.0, 27.9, 28.2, 28.3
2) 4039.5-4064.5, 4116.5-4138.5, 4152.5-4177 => -0.6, 27.8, 28.6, 27.8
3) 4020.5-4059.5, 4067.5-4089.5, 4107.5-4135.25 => 0.7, 28.4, 27.4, 28.2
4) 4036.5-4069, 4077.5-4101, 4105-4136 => 0.7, 28.2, 27.4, 28.2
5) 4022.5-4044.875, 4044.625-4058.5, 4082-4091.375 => 0.2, 28.9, 28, 27.3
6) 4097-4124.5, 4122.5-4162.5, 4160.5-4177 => 0.0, 27.5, 27.8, 28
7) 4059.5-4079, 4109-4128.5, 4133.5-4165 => -0.7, 27.3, 29.1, 28.6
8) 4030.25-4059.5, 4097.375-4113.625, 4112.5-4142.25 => 1.4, 28.3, 26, 28.5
